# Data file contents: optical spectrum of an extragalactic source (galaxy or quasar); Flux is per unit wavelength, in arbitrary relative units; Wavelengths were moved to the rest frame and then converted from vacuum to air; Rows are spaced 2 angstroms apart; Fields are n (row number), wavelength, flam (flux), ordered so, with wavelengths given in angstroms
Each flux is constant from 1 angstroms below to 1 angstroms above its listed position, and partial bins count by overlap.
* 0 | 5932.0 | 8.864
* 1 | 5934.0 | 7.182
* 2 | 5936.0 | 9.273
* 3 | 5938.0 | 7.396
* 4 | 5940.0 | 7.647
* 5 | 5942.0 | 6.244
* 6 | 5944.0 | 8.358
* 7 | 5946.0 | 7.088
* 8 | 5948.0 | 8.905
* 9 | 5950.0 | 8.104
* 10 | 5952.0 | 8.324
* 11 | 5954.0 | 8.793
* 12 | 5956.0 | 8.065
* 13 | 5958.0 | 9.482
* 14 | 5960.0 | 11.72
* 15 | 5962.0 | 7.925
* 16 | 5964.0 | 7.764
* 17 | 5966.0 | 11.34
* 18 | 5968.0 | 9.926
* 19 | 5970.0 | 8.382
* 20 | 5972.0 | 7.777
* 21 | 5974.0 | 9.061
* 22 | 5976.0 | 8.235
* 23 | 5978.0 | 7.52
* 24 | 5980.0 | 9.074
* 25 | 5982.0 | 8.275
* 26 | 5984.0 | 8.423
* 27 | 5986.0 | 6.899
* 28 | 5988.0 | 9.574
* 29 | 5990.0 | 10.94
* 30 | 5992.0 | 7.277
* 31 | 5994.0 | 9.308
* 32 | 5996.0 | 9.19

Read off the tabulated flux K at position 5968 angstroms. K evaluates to 9.926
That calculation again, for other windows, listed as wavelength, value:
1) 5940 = 7.647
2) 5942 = 6.244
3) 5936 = 9.273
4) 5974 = 9.061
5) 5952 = 8.324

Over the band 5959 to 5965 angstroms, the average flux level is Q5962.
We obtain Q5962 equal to 9.14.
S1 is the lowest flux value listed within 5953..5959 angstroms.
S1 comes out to 8.065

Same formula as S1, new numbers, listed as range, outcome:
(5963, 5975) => 7.764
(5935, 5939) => 7.396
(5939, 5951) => 6.244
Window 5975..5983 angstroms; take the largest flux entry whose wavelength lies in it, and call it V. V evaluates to 9.074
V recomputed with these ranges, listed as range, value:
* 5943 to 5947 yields 8.358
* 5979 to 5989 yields 9.574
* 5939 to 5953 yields 8.905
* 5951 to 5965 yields 11.72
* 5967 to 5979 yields 9.926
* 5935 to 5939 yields 9.273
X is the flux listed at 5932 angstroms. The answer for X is 8.864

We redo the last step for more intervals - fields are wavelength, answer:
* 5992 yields 7.277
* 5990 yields 10.94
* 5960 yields 11.72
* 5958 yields 9.482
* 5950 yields 8.104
